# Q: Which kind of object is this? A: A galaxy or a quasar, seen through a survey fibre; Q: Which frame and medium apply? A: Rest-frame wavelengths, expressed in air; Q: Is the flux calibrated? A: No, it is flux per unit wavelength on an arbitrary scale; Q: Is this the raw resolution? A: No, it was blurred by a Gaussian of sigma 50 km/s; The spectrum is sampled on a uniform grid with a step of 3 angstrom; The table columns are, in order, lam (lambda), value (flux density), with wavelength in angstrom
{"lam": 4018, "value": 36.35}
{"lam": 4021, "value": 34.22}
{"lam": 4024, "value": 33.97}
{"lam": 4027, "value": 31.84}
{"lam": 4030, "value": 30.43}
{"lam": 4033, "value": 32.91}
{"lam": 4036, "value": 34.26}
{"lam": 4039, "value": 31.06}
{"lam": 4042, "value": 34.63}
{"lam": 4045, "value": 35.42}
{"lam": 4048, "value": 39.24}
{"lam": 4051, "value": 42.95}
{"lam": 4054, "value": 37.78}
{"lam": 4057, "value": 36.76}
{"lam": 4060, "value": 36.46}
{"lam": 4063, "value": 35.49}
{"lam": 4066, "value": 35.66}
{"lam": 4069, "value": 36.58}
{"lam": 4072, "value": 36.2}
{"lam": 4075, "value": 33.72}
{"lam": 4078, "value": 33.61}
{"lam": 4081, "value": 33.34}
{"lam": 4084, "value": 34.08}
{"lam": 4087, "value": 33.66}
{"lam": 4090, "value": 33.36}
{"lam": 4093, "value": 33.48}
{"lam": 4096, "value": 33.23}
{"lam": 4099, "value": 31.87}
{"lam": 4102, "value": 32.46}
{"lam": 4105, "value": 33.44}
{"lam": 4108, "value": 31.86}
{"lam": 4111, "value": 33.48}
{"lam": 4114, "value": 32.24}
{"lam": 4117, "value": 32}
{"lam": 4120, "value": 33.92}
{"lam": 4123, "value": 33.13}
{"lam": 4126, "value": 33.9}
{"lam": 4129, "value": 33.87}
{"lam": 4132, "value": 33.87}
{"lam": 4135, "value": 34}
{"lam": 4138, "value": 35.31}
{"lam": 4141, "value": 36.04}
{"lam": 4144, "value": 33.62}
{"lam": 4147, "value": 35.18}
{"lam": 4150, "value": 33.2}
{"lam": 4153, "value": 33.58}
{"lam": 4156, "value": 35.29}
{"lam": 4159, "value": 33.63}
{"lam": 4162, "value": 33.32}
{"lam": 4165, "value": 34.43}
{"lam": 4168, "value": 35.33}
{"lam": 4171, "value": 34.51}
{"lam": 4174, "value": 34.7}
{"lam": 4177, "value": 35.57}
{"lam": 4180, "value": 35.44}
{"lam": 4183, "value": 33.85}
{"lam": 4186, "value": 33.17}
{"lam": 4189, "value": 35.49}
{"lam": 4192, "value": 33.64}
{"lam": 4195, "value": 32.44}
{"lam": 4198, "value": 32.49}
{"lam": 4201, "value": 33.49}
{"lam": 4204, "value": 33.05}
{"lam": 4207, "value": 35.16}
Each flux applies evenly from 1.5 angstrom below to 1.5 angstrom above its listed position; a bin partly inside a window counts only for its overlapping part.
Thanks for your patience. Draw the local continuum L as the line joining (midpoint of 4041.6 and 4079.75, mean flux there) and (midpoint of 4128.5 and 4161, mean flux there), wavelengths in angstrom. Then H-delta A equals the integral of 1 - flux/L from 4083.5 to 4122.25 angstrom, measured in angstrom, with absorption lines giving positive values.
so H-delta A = 2.67 angstrom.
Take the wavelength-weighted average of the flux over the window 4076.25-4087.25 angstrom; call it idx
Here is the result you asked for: 33.7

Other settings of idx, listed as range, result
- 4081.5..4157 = 33.6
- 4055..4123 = 34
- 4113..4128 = 33.1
